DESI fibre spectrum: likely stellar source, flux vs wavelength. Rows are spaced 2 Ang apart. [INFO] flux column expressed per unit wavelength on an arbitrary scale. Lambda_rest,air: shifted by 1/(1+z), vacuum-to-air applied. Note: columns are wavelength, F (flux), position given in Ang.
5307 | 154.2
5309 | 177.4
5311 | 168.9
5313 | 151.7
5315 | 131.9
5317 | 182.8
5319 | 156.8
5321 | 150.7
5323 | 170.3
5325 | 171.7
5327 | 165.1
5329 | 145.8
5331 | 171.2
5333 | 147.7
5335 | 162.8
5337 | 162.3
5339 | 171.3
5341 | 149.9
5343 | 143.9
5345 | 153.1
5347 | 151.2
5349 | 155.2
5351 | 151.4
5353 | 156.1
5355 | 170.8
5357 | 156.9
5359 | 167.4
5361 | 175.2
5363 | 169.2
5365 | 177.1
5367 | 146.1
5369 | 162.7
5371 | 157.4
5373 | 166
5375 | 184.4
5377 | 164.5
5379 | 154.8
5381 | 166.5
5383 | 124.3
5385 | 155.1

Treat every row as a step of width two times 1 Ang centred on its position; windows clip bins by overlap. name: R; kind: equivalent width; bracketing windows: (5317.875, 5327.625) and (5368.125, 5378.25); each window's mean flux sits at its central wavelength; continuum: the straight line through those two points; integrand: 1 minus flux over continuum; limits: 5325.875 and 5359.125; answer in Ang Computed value 1.4 Ang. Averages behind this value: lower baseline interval 163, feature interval 158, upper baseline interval 167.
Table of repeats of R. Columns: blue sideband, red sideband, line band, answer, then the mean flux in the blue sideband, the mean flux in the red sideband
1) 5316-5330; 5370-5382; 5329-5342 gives 0.3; 163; 166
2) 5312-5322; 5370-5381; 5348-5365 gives -0.2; 155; 166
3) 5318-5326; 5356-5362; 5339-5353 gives 1.1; 162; 166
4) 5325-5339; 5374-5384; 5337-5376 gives -0.4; 161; 159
